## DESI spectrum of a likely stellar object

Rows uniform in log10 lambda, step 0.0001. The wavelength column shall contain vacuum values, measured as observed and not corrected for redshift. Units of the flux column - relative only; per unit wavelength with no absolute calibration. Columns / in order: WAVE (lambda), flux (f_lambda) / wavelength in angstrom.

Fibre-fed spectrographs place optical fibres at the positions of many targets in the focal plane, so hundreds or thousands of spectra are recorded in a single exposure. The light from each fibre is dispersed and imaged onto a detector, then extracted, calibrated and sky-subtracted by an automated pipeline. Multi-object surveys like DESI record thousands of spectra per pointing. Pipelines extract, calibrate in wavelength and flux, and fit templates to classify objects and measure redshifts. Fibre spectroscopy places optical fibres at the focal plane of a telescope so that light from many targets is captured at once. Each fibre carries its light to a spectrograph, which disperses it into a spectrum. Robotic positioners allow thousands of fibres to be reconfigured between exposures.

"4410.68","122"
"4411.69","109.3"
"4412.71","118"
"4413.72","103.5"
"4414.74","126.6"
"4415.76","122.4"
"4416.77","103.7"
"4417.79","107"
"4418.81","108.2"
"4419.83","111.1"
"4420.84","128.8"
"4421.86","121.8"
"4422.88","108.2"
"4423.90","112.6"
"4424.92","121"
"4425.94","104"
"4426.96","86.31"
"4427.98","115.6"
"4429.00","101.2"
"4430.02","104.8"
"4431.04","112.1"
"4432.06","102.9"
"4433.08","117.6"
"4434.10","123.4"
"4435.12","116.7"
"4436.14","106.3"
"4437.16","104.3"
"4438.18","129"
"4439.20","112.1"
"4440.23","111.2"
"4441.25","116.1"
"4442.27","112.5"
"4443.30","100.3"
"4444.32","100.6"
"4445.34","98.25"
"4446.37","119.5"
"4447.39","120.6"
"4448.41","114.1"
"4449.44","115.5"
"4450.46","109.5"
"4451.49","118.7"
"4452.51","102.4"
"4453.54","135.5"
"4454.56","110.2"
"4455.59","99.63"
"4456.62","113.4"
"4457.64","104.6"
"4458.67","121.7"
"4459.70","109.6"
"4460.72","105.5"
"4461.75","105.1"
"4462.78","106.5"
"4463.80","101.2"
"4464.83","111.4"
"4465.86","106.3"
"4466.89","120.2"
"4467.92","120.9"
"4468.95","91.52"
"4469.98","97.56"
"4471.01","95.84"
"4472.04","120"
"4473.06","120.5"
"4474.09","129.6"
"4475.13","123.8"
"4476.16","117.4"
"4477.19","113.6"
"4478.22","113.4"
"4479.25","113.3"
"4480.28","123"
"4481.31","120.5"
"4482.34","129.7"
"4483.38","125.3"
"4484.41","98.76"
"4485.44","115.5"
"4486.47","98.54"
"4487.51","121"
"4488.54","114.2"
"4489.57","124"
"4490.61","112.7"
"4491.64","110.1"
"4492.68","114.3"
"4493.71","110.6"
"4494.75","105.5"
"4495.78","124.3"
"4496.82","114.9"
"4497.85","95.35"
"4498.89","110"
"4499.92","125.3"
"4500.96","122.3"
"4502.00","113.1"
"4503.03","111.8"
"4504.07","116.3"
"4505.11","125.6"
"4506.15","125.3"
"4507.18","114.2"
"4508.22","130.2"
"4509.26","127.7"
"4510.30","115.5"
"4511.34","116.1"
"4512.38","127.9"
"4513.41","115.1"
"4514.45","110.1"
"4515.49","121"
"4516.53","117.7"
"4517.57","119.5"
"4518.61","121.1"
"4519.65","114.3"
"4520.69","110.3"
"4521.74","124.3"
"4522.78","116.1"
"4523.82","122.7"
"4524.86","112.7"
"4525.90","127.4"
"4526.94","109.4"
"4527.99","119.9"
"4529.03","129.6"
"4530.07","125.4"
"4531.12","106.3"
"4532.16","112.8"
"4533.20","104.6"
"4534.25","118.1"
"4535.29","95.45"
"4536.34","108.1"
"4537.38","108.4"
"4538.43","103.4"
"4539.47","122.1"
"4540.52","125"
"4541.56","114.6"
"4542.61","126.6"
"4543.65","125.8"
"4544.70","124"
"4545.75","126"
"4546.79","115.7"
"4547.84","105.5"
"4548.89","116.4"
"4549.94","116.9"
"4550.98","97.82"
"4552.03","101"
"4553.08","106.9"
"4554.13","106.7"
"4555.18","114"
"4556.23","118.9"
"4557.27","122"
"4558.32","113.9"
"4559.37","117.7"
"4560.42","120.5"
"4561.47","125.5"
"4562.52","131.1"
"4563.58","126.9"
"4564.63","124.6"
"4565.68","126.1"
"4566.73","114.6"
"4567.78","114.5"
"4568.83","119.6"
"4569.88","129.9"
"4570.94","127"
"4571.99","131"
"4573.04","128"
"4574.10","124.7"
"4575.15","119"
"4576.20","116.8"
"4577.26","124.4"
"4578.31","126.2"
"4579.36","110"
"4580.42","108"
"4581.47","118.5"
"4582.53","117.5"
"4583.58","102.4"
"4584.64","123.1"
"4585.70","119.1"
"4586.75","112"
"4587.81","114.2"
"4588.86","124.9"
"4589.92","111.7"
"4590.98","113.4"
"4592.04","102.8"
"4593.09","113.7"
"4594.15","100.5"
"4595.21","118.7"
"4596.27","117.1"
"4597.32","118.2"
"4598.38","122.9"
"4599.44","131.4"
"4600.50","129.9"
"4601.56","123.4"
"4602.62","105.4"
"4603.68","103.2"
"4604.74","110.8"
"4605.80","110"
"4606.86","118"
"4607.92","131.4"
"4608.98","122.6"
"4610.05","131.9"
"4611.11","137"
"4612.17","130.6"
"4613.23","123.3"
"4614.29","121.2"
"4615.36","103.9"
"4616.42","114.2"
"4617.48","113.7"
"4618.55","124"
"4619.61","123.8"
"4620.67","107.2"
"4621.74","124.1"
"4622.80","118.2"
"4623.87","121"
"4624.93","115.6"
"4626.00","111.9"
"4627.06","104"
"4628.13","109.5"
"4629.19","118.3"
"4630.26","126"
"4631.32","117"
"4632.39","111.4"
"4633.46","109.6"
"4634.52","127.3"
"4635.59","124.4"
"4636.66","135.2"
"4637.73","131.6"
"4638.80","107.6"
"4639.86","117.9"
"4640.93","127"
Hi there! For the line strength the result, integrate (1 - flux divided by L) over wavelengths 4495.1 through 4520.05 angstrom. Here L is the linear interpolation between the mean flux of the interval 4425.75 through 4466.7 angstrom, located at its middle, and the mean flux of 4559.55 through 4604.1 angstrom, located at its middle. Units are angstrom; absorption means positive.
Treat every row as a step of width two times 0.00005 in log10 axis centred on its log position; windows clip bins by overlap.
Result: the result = -0.8 angstrom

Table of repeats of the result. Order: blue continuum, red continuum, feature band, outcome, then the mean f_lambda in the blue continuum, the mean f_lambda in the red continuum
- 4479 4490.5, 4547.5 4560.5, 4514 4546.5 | -0.94 angstrom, 117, 112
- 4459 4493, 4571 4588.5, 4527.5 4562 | 0.54 angstrom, 113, 119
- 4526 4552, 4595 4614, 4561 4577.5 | -0.85 angstrom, 115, 122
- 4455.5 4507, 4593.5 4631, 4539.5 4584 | -0.84 angstrom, 114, 118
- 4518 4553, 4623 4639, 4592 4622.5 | -0.32 angstrom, 115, 118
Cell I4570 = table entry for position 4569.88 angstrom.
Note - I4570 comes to 129.9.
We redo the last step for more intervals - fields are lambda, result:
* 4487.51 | 121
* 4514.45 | 110.1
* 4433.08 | 117.6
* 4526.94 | 109.4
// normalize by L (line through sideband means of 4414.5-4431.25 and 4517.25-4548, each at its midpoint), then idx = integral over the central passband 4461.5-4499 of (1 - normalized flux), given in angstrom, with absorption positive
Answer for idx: 0.4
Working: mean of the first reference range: 111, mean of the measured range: 113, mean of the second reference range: 117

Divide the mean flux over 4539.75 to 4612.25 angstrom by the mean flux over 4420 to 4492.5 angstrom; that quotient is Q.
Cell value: 1.05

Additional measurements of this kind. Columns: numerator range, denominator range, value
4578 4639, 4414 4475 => 1.06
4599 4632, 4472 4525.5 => 1.01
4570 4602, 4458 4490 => 1.05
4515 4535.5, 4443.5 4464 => 1.06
